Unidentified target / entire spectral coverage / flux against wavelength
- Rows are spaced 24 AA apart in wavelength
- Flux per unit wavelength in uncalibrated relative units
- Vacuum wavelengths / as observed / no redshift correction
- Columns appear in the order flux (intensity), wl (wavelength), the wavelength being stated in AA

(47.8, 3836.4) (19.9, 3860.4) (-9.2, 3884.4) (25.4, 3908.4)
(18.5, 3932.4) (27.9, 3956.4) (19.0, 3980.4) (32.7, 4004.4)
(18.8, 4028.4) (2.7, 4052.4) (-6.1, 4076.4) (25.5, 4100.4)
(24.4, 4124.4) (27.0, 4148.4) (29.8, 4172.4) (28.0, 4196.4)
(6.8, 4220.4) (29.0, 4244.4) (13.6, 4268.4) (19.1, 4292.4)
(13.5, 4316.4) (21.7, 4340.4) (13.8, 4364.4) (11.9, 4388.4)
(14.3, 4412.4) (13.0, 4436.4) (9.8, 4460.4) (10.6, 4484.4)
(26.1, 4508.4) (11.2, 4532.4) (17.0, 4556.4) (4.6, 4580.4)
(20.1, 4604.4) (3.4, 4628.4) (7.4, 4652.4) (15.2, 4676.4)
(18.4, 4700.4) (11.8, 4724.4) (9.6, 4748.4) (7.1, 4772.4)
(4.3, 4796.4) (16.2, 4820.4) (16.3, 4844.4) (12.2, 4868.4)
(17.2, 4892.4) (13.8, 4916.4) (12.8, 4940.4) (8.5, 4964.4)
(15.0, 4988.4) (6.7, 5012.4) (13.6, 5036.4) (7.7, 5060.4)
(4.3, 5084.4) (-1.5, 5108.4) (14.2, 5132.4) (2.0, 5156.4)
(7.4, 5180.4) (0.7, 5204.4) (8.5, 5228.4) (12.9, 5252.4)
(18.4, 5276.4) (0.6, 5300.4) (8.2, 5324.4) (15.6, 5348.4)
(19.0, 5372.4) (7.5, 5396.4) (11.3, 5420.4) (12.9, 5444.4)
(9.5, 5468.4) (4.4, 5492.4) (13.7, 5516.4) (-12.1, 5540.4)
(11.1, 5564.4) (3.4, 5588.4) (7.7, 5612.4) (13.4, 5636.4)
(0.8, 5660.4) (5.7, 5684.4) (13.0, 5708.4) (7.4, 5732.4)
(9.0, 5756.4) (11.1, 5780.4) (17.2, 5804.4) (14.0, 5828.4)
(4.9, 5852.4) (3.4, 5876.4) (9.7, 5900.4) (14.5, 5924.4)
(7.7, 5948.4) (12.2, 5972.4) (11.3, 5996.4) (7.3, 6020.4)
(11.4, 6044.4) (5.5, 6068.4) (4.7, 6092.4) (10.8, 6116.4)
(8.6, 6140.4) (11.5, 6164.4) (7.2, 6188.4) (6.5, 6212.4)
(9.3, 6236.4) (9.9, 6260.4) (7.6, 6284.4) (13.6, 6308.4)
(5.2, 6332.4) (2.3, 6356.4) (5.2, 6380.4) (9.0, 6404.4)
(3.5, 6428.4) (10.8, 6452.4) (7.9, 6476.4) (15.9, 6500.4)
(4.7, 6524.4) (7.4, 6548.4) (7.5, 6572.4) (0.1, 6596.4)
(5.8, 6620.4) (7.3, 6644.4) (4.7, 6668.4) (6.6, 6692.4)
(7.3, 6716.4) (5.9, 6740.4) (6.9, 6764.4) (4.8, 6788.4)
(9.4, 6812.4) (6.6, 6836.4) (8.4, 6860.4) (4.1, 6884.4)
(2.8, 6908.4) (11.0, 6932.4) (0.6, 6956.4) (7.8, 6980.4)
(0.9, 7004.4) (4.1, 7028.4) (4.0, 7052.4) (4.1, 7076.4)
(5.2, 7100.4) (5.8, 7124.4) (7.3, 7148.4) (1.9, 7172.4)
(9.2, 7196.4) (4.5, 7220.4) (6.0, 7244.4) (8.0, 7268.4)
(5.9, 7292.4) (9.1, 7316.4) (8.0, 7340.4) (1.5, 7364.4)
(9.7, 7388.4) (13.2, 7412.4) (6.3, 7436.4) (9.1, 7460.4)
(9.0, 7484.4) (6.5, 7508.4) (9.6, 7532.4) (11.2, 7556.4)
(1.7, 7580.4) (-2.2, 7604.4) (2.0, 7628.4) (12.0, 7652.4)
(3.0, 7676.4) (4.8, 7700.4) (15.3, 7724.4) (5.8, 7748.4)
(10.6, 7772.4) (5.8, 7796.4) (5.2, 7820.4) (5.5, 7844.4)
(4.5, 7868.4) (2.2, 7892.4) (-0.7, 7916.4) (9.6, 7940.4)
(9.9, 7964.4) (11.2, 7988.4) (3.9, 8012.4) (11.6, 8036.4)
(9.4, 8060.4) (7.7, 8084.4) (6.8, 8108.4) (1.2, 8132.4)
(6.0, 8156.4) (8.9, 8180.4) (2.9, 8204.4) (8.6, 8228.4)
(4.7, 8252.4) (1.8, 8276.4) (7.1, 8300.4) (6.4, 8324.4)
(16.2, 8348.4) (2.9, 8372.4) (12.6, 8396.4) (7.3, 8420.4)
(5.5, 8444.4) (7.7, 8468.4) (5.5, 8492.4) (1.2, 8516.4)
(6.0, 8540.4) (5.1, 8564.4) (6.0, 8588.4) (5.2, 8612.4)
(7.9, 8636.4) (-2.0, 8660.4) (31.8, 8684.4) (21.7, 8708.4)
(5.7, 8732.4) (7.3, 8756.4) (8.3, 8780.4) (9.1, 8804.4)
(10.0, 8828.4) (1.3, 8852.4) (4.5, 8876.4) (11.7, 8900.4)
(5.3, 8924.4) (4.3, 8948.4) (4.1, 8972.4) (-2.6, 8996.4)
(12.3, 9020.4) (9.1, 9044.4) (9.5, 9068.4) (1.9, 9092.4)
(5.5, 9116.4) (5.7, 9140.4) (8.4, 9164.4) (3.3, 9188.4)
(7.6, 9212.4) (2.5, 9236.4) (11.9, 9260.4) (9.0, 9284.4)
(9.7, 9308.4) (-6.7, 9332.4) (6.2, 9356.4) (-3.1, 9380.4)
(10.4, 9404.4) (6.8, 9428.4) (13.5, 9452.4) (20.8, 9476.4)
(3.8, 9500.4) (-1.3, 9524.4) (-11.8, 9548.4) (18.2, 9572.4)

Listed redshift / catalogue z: 1.332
